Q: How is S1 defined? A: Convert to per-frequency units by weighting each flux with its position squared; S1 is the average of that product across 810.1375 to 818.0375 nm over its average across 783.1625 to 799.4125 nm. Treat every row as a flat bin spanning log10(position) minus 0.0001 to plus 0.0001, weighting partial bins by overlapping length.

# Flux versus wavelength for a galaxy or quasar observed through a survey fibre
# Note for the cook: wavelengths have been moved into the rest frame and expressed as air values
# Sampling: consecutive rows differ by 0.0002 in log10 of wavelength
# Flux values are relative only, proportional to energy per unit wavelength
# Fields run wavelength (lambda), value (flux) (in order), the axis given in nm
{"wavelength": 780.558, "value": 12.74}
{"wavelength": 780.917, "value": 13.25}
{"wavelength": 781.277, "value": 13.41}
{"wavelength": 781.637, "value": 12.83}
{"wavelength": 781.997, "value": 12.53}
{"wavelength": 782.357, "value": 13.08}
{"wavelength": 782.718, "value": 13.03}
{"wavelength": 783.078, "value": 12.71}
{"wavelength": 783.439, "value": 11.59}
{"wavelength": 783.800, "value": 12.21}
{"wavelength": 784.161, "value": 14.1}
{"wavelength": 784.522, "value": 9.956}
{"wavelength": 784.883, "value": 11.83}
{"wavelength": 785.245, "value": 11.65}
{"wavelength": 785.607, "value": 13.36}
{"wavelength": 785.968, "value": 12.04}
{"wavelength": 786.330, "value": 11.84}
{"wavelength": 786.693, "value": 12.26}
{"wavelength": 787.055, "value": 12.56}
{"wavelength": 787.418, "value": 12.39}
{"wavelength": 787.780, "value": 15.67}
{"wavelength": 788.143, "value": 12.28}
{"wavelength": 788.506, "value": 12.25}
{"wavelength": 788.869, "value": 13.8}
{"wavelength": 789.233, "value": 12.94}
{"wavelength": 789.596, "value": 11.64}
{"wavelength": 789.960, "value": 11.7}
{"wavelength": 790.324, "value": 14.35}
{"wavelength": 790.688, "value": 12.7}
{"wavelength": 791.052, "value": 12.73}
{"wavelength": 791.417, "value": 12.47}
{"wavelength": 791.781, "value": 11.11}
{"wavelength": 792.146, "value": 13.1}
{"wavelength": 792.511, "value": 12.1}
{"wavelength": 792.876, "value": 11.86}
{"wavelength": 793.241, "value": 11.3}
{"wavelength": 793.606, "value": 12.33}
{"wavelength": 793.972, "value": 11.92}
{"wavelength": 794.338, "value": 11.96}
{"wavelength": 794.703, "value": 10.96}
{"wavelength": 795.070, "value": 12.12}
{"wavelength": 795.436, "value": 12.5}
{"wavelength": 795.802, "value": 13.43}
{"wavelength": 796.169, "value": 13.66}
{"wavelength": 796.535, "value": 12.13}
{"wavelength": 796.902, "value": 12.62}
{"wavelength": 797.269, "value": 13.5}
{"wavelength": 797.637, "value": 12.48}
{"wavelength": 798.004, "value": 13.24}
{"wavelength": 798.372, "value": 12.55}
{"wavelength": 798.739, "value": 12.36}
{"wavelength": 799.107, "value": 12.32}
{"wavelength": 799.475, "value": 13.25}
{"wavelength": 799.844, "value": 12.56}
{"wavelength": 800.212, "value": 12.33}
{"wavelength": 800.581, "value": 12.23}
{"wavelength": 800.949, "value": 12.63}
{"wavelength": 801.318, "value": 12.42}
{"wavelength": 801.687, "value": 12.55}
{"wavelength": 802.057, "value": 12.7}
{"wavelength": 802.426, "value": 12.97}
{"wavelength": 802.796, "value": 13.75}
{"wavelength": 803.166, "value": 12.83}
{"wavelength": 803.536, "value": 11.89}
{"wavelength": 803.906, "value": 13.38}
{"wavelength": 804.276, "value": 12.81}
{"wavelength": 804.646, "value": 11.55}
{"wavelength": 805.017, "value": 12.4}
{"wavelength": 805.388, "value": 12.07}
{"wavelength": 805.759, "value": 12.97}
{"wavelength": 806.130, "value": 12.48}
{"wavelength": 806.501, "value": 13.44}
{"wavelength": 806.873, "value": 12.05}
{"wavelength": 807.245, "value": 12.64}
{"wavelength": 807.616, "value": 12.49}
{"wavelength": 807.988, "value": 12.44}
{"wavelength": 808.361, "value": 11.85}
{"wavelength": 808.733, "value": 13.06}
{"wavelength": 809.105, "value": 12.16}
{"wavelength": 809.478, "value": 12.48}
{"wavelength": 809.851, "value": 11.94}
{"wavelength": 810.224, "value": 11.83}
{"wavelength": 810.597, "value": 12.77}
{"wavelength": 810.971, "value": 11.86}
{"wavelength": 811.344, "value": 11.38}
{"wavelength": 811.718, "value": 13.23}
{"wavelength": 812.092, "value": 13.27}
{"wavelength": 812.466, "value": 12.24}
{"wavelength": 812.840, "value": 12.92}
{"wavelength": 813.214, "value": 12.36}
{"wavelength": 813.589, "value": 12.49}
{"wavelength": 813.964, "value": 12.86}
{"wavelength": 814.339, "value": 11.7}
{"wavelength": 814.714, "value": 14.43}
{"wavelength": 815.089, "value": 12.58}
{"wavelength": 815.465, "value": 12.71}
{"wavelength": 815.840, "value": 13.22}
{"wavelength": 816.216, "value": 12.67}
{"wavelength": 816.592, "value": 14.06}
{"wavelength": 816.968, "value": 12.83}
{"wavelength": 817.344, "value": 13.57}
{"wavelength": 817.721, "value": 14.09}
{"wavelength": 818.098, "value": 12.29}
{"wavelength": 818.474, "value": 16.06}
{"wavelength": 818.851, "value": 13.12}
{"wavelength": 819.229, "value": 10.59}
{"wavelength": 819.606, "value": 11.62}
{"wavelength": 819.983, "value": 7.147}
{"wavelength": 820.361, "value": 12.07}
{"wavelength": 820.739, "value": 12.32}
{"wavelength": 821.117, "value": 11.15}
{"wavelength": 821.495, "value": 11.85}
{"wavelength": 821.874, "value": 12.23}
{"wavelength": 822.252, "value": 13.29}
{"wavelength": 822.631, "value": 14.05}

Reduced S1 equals 1.09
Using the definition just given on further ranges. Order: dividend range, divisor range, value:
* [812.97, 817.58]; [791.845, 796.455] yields 1.12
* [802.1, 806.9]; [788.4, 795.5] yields 1.07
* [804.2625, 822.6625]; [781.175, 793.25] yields 1.07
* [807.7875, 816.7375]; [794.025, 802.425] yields 1.04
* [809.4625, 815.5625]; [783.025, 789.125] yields 1.07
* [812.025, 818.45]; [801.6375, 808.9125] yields 1.06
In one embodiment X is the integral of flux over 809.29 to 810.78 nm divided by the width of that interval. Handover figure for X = 12.3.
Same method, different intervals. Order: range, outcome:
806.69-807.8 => 12.4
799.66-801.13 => 12.4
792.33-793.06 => 12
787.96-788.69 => 12.3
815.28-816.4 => 12.9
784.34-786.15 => 11.8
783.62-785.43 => 12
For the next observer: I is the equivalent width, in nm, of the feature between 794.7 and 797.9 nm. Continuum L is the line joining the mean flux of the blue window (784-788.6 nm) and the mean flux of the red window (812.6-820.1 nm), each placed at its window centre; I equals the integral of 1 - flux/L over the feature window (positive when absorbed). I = -0.04 nm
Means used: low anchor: 12.5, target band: 12.7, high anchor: 12.7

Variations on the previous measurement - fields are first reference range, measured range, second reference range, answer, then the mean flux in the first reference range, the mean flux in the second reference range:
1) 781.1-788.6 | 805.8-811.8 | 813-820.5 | 0.11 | 12.6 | 12.6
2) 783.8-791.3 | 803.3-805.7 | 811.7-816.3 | 0.06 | 12.6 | 12.8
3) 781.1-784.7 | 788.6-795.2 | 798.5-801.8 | 0.13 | 12.5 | 12.5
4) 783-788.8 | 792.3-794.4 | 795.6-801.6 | 0.11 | 12.4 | 12.7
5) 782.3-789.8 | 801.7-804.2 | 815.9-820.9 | -0.07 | 12.5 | 12.5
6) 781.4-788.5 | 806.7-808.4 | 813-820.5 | 0.04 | 12.5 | 12.6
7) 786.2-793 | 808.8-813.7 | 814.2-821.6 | 0.06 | 12.6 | 12.5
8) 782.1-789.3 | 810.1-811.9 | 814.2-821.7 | 0.04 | 12.6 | 12.5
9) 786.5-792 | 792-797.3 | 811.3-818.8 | 0.19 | 12.7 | 13.1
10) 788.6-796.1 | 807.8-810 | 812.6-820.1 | 0.05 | 12.4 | 12.7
